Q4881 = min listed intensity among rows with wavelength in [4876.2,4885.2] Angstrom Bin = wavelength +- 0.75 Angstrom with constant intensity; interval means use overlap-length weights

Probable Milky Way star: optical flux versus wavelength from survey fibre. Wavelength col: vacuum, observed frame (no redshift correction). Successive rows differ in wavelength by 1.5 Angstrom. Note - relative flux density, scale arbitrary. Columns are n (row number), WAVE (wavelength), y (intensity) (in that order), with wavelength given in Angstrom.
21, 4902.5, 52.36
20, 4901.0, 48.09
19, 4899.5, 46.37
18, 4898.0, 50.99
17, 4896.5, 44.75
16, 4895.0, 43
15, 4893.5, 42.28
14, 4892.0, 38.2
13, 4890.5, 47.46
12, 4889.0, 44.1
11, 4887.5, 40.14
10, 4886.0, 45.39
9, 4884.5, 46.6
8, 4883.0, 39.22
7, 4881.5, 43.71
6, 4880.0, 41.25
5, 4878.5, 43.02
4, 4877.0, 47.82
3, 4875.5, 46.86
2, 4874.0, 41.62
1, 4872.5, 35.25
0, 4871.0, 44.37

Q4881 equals 39.22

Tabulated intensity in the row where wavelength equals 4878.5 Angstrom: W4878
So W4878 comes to 43.02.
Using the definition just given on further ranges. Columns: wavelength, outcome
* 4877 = 47.82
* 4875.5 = 46.86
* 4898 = 50.99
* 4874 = 41.62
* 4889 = 44.1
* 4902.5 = 52.36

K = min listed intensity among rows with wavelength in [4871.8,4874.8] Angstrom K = 35.25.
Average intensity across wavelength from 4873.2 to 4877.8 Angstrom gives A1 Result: 45.3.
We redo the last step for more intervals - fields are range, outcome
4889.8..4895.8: 42.7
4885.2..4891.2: 44.3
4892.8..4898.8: 45.3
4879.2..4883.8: 41.5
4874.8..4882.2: 44.5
